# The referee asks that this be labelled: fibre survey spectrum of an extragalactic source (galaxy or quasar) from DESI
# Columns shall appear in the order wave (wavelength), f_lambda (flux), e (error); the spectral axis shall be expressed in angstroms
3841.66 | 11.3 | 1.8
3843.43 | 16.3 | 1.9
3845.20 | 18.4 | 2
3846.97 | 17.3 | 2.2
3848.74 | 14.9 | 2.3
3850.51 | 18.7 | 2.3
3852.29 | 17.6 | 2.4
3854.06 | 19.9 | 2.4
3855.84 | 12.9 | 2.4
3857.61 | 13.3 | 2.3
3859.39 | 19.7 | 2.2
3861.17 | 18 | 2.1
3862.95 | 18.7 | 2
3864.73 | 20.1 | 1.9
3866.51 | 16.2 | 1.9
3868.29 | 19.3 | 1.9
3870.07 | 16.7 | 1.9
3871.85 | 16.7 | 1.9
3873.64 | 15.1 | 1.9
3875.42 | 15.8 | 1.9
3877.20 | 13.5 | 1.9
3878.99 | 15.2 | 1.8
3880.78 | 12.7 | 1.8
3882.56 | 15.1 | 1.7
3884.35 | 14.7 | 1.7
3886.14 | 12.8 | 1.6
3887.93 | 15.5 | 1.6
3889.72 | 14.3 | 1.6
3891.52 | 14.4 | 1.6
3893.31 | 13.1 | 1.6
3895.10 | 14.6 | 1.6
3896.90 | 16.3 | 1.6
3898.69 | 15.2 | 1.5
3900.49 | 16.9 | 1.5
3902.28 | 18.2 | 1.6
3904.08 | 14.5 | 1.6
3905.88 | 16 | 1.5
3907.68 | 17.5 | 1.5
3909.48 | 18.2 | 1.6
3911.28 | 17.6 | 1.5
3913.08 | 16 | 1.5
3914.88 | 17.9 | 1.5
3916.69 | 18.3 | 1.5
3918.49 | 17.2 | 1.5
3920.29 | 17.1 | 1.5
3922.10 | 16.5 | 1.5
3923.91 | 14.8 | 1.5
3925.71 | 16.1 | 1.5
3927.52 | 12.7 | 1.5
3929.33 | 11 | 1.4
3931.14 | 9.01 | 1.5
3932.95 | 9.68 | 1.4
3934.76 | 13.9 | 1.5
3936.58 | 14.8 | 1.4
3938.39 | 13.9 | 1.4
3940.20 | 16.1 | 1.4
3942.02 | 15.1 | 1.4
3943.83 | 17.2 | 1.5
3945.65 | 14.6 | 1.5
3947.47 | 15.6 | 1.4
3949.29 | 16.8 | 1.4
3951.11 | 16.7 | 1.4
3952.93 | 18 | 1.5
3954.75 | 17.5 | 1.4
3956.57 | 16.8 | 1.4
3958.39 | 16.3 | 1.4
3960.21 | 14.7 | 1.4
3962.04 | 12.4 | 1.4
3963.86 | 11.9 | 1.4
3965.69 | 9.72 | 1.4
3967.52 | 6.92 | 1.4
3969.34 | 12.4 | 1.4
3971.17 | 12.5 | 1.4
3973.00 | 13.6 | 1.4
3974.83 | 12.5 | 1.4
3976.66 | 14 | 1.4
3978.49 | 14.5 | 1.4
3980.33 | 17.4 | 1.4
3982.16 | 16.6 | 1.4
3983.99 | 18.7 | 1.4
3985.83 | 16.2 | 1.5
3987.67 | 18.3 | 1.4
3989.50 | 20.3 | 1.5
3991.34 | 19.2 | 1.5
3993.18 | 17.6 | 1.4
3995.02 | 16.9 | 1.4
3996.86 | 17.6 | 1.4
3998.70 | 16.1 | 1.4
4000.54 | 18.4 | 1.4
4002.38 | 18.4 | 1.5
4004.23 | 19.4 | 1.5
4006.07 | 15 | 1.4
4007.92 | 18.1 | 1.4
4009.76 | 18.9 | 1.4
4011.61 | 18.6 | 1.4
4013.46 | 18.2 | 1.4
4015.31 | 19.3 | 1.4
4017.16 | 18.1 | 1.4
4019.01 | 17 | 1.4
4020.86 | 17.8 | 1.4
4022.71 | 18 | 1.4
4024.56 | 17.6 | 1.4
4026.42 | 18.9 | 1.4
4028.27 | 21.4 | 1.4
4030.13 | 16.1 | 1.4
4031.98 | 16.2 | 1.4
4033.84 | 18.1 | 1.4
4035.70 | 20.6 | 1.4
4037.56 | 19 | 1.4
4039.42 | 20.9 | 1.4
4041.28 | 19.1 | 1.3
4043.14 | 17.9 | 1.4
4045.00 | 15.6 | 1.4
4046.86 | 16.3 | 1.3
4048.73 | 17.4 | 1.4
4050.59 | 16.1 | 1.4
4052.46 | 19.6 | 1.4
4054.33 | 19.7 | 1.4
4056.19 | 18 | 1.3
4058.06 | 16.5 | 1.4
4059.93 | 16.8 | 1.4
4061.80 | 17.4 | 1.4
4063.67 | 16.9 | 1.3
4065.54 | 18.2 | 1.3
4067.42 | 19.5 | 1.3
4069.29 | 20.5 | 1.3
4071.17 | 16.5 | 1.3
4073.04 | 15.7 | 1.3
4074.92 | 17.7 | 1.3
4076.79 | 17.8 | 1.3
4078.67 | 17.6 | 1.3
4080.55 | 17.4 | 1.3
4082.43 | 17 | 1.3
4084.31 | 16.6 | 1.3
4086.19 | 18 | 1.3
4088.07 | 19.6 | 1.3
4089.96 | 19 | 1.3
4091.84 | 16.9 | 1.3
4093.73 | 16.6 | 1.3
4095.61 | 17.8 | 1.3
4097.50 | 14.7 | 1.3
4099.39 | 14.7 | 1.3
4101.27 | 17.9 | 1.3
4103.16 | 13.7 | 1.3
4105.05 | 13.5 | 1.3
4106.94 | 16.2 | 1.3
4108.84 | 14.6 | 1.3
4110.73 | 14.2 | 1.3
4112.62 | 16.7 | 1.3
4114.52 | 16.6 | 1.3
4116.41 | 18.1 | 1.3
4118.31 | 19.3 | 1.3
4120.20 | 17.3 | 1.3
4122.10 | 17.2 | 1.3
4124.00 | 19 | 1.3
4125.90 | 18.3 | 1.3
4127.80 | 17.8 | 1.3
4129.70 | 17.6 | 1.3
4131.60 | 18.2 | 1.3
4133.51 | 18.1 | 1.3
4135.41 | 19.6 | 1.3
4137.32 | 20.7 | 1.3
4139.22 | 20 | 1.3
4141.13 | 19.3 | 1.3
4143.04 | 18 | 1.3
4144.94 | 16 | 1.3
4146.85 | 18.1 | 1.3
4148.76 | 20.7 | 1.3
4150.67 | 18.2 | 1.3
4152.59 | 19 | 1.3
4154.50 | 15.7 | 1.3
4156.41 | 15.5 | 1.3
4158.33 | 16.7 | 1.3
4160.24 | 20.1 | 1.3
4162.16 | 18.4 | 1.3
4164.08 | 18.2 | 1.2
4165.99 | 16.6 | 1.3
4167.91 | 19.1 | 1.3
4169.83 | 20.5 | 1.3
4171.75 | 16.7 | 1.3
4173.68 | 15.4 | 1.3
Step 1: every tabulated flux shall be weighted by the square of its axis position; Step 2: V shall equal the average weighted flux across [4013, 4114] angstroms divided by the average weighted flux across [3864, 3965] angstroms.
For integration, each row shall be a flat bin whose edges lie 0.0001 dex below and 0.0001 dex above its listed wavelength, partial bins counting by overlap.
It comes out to 1.22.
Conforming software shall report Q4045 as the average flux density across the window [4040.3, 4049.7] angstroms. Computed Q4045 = 17.3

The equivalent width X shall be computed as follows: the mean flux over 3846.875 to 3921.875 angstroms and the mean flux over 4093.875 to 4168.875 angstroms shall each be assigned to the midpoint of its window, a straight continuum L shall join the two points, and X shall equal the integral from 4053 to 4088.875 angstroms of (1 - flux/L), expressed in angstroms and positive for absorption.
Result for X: -1.24 angstroms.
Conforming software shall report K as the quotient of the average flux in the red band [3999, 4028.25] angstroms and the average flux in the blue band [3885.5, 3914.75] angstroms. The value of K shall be 1.2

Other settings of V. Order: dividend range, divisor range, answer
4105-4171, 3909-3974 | 1.34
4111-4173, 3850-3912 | 1.28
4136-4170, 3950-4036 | 1.20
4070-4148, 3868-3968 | 1.26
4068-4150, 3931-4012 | 1.20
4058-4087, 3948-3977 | 1.33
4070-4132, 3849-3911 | 1.18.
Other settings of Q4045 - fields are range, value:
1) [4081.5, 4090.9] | 18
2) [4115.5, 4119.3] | 18.7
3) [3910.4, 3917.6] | 17.5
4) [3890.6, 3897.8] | 14.6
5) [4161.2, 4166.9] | 17.8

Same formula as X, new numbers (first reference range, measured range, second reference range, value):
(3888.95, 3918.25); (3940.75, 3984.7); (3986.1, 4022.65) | 6.6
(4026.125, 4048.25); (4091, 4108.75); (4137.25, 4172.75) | 2.5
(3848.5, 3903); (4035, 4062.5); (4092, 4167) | -1.8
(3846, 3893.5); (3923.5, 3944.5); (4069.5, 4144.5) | 3.6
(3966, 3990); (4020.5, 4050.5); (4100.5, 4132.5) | -4.9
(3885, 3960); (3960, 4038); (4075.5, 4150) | -1.4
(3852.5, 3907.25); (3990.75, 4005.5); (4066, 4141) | -1.0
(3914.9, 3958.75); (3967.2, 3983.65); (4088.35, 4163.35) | 2.0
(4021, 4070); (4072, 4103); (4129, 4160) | 1.9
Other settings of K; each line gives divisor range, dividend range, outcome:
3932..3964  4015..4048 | 1.20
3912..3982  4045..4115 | 1.17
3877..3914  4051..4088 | 1.16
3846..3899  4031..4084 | 1.12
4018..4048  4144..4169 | 0.99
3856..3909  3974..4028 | 1.11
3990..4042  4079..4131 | 0.93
